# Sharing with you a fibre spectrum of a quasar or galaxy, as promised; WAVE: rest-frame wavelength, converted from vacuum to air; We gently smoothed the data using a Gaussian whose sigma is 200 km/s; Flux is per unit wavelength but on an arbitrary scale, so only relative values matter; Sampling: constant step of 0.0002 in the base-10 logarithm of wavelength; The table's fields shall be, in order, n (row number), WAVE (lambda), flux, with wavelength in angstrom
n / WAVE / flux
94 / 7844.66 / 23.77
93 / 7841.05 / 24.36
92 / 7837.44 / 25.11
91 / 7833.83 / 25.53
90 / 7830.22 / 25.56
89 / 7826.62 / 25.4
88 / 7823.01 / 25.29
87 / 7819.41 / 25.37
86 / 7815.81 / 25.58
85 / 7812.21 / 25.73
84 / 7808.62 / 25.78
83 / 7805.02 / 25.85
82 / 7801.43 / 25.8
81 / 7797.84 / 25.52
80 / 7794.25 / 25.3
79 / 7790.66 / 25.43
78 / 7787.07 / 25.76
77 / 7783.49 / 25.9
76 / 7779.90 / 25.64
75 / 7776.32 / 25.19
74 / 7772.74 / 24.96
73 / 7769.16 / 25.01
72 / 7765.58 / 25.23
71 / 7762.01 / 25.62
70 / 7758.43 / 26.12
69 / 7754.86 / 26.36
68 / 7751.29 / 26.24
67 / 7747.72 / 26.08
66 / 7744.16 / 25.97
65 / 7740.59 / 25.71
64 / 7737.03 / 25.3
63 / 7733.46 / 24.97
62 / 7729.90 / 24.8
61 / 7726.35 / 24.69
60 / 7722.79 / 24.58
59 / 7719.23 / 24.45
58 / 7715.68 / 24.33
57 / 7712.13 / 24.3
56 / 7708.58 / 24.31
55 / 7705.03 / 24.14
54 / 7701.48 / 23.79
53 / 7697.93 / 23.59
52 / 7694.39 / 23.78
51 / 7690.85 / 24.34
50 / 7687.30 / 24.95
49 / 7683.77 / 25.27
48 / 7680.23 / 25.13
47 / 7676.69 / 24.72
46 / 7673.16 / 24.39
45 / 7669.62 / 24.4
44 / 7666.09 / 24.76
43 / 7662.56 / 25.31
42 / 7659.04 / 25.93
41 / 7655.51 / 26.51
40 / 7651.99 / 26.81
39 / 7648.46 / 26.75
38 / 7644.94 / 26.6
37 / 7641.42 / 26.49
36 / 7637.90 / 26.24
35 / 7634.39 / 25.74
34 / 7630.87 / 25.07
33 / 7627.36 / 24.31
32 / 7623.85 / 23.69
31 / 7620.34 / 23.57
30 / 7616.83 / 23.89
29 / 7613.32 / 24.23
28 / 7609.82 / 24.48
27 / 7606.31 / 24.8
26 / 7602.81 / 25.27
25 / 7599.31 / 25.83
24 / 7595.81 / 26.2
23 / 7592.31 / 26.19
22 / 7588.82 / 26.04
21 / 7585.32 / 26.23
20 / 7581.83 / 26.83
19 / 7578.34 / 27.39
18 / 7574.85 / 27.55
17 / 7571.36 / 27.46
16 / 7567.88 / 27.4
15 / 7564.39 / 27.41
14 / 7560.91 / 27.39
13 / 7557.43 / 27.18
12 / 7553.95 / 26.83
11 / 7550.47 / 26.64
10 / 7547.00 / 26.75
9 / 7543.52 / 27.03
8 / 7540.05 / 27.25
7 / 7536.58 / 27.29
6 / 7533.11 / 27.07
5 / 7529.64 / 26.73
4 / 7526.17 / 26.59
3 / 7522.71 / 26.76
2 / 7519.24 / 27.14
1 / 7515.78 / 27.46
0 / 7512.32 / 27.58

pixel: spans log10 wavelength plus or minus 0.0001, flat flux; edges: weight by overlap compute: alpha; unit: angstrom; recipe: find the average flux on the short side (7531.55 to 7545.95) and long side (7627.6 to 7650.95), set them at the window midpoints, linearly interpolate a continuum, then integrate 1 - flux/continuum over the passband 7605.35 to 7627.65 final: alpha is 1.86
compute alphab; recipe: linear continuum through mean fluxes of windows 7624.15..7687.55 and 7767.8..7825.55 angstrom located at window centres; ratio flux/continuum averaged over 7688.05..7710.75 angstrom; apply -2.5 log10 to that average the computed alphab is 0.064 mag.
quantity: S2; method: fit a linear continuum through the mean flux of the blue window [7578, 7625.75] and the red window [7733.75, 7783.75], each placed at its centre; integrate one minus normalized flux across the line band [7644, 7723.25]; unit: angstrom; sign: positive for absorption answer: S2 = 1.7 angstrom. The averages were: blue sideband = 25.3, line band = 24.9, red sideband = 25.6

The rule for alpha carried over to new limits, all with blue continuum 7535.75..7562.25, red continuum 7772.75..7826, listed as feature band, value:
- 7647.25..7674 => 0.8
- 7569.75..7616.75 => 1.4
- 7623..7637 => 0.9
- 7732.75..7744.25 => 0.2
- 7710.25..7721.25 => 0.7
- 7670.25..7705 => 2.4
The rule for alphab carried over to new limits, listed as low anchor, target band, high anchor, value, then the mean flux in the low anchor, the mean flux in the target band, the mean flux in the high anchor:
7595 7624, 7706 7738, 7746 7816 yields 0.03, 24.7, 24.6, 25.7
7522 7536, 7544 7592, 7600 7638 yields -0.05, 26.8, 27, 24.6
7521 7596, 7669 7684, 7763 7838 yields 0.06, 26.9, 24.7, 25.5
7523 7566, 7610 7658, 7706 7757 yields 0.03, 27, 25.4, 25.1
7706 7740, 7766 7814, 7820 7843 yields -0.02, 24.7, 25.5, 25.2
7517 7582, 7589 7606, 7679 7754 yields 0.03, 27.1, 25.8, 24.8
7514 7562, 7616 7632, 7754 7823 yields 0.10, 27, 24.1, 25.6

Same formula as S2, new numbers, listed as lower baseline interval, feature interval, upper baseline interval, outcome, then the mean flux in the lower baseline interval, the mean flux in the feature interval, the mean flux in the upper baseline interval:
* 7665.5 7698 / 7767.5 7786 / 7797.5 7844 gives -0.2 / 24.6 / 25.4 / 25.4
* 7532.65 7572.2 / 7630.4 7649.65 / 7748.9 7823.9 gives 0.3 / 27.1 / 26.2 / 25.6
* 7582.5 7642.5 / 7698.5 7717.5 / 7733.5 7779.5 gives 1.0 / 25.2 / 24.1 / 25.6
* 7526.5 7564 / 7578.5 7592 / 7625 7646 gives 0.0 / 27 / 26.5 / 25.7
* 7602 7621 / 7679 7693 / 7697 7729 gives -0.3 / 24.4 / 24.9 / 24.3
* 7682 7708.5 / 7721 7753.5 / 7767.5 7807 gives -0.7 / 24.3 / 25.4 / 25.5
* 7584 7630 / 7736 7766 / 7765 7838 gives -0.6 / 25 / 25.9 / 25.5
